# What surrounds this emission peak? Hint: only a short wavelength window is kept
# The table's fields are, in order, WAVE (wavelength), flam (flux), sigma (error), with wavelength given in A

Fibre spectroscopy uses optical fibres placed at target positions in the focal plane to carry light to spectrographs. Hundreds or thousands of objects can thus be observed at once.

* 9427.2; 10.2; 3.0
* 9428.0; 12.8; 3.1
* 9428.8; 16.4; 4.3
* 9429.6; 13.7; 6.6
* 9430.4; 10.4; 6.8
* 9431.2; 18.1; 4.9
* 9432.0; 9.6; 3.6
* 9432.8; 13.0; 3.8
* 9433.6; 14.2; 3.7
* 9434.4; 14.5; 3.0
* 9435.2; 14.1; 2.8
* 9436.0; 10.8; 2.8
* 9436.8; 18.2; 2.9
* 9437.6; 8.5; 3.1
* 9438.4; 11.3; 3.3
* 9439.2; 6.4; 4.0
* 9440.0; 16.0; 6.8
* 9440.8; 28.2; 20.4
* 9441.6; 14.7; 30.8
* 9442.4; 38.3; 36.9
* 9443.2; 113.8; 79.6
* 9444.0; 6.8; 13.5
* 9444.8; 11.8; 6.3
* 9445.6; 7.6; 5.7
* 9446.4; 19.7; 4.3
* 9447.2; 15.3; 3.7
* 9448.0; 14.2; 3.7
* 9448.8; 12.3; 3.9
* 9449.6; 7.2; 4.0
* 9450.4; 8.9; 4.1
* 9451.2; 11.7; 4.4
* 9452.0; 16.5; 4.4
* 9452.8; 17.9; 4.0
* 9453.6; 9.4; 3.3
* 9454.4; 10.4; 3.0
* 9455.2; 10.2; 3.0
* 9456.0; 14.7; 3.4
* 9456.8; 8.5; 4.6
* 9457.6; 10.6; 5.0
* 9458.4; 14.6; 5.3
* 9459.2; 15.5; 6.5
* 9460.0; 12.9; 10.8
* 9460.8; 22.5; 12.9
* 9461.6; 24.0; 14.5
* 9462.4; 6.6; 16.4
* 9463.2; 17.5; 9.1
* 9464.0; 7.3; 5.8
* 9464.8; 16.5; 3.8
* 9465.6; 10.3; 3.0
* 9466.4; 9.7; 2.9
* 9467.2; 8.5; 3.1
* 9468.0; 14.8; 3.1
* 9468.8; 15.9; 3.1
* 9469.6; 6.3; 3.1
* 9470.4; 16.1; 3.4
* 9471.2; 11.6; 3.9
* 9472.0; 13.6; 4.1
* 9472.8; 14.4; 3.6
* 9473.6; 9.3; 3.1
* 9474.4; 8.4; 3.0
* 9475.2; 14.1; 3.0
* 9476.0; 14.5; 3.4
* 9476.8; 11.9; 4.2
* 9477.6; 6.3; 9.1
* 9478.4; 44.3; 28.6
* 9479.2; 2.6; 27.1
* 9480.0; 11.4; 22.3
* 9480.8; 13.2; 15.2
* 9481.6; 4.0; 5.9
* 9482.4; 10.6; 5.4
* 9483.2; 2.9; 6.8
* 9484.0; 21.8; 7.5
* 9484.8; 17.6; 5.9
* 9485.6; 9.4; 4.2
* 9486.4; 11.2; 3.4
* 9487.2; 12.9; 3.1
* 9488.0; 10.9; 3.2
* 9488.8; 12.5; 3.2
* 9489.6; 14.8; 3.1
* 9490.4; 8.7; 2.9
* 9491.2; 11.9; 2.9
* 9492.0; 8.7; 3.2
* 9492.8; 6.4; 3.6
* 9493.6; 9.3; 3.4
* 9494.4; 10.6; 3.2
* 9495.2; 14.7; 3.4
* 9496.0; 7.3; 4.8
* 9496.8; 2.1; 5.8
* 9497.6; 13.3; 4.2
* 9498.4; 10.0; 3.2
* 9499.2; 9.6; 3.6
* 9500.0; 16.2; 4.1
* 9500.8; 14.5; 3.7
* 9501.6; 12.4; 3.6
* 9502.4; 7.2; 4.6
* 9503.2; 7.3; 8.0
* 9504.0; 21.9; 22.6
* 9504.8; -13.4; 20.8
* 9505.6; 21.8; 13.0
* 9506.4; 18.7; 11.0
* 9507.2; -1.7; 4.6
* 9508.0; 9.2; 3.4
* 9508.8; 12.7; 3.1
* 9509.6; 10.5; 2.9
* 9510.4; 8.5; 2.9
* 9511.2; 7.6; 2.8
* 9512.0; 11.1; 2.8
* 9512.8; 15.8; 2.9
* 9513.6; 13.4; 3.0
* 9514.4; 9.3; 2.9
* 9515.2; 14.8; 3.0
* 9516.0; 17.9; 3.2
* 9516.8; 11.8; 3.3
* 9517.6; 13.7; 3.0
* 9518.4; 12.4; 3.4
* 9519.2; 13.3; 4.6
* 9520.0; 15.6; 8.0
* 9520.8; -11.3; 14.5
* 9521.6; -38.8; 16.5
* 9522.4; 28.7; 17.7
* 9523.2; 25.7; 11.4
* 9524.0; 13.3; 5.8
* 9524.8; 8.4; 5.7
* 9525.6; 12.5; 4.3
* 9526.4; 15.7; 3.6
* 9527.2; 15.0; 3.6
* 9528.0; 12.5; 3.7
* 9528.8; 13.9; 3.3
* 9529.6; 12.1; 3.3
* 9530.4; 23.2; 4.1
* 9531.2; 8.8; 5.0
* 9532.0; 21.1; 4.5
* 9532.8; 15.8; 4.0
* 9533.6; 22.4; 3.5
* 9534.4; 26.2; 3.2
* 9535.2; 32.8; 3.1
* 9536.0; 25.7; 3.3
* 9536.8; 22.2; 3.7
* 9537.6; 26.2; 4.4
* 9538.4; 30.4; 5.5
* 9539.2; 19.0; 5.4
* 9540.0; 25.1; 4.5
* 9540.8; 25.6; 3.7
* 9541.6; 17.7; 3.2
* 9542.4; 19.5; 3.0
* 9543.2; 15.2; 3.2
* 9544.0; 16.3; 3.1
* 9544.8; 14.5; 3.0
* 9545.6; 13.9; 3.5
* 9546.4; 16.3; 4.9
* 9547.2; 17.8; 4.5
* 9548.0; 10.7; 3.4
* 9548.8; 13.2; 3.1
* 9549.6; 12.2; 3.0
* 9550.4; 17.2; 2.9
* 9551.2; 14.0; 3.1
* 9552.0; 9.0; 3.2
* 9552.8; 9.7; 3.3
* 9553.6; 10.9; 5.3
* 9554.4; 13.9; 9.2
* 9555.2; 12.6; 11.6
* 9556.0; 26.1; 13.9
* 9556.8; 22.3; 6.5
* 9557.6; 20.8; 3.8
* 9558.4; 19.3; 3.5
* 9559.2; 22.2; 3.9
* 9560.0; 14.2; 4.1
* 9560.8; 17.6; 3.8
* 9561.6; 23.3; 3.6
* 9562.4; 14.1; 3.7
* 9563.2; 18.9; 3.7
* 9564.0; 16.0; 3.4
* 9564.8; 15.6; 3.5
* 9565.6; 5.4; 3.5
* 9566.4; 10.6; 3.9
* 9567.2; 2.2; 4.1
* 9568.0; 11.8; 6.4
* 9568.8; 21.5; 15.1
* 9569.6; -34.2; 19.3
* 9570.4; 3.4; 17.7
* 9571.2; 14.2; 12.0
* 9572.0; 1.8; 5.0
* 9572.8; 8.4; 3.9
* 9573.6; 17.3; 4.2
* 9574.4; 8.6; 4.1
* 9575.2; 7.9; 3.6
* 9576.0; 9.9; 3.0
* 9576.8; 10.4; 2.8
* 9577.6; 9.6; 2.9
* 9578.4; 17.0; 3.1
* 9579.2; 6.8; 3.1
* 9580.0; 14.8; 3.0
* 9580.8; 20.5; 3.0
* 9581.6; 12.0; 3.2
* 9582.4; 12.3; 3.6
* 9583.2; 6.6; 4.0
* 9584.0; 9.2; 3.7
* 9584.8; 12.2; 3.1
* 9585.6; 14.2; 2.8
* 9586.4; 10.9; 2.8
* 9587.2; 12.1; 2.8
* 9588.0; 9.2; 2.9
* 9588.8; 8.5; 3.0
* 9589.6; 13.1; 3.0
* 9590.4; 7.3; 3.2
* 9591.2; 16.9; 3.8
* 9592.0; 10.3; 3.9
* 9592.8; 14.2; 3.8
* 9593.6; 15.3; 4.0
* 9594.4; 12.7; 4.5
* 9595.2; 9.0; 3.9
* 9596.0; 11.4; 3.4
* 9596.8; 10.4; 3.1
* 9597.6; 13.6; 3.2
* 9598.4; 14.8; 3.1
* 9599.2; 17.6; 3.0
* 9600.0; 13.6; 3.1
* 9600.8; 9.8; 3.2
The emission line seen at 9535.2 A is [S II] 6716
